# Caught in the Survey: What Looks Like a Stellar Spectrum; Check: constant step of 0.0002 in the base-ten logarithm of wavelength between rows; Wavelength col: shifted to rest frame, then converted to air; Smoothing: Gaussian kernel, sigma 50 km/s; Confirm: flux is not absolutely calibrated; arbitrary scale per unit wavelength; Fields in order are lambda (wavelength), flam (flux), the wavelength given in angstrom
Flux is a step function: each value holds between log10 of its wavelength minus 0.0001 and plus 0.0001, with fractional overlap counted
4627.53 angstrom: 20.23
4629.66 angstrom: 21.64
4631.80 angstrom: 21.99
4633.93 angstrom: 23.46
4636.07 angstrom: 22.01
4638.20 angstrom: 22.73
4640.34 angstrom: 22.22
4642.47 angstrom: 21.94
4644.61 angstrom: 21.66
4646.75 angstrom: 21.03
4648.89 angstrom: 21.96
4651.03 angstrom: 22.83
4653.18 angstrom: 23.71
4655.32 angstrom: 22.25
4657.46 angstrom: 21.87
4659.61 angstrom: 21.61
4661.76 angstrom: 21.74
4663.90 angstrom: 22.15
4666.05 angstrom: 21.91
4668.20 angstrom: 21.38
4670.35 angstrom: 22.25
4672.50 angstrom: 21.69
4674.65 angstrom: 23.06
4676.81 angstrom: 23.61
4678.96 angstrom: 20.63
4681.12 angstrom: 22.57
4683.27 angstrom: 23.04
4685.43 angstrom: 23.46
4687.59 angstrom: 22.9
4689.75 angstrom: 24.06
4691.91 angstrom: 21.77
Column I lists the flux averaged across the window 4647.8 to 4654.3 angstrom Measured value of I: 22.8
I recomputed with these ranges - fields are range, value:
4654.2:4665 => 21.9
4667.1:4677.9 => 22.4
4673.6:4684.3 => 22.6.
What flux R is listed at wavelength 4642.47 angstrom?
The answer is 21.94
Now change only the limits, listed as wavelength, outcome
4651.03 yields 22.83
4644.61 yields 21.66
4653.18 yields 23.71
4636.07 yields 22.01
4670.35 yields 22.25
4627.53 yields 20.23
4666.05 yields 21.91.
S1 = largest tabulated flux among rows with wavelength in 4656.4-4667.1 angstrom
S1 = 22.15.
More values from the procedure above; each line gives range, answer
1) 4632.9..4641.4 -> 23.46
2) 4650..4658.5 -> 23.71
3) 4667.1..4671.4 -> 22.25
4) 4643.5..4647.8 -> 21.66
